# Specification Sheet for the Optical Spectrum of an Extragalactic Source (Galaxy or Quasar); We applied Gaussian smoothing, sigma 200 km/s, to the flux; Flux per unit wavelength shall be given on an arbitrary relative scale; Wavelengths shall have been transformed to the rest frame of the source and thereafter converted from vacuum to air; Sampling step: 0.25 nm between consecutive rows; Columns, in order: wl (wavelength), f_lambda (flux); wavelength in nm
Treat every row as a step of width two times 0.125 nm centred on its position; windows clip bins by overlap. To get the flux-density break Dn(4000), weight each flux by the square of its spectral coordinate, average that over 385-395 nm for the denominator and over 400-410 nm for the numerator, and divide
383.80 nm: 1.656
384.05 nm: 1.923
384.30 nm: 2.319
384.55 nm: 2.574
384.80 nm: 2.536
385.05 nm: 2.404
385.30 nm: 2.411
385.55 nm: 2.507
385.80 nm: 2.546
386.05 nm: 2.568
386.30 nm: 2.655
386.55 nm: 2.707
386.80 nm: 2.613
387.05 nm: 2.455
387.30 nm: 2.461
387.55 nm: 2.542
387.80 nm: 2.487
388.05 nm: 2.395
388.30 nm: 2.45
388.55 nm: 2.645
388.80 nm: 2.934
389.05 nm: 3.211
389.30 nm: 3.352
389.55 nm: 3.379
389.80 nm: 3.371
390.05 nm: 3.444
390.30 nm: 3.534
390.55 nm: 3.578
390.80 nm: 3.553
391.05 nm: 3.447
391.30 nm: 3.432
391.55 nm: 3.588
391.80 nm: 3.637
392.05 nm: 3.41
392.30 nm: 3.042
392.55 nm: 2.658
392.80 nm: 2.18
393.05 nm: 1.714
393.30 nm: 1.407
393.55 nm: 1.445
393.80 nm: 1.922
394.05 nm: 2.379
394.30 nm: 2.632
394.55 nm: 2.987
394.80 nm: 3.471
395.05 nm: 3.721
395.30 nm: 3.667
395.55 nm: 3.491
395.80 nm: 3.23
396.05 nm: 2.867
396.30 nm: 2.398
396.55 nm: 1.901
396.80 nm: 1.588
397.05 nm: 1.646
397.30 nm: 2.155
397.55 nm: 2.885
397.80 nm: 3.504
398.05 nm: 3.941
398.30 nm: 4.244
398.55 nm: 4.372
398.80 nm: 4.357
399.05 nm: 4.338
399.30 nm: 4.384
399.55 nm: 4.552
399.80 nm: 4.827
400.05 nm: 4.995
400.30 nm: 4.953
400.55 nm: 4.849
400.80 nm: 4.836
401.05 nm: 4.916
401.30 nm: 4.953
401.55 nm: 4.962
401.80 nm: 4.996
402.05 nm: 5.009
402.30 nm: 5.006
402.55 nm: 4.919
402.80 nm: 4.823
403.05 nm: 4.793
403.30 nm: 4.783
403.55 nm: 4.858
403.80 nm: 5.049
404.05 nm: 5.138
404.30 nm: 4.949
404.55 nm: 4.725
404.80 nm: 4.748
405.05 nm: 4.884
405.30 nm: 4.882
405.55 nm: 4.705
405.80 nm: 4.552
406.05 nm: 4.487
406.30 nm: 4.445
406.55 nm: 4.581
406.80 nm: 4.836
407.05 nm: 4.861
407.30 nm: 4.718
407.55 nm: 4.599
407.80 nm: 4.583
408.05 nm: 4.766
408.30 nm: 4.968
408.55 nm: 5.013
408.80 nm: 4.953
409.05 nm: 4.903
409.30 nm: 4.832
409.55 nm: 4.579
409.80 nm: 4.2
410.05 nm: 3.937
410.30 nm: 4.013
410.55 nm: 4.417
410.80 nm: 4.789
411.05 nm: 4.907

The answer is 1.9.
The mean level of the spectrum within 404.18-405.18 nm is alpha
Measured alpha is 4.83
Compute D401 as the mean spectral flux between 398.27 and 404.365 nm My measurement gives 4.8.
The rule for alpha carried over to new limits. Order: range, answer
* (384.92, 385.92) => 2.47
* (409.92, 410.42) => 3.98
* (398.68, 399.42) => 4.36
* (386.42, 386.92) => 2.66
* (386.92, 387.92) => 2.49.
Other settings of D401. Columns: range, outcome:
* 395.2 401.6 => 3.79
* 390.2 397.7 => 2.79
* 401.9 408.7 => 4.8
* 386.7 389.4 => 2.68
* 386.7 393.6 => 2.89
